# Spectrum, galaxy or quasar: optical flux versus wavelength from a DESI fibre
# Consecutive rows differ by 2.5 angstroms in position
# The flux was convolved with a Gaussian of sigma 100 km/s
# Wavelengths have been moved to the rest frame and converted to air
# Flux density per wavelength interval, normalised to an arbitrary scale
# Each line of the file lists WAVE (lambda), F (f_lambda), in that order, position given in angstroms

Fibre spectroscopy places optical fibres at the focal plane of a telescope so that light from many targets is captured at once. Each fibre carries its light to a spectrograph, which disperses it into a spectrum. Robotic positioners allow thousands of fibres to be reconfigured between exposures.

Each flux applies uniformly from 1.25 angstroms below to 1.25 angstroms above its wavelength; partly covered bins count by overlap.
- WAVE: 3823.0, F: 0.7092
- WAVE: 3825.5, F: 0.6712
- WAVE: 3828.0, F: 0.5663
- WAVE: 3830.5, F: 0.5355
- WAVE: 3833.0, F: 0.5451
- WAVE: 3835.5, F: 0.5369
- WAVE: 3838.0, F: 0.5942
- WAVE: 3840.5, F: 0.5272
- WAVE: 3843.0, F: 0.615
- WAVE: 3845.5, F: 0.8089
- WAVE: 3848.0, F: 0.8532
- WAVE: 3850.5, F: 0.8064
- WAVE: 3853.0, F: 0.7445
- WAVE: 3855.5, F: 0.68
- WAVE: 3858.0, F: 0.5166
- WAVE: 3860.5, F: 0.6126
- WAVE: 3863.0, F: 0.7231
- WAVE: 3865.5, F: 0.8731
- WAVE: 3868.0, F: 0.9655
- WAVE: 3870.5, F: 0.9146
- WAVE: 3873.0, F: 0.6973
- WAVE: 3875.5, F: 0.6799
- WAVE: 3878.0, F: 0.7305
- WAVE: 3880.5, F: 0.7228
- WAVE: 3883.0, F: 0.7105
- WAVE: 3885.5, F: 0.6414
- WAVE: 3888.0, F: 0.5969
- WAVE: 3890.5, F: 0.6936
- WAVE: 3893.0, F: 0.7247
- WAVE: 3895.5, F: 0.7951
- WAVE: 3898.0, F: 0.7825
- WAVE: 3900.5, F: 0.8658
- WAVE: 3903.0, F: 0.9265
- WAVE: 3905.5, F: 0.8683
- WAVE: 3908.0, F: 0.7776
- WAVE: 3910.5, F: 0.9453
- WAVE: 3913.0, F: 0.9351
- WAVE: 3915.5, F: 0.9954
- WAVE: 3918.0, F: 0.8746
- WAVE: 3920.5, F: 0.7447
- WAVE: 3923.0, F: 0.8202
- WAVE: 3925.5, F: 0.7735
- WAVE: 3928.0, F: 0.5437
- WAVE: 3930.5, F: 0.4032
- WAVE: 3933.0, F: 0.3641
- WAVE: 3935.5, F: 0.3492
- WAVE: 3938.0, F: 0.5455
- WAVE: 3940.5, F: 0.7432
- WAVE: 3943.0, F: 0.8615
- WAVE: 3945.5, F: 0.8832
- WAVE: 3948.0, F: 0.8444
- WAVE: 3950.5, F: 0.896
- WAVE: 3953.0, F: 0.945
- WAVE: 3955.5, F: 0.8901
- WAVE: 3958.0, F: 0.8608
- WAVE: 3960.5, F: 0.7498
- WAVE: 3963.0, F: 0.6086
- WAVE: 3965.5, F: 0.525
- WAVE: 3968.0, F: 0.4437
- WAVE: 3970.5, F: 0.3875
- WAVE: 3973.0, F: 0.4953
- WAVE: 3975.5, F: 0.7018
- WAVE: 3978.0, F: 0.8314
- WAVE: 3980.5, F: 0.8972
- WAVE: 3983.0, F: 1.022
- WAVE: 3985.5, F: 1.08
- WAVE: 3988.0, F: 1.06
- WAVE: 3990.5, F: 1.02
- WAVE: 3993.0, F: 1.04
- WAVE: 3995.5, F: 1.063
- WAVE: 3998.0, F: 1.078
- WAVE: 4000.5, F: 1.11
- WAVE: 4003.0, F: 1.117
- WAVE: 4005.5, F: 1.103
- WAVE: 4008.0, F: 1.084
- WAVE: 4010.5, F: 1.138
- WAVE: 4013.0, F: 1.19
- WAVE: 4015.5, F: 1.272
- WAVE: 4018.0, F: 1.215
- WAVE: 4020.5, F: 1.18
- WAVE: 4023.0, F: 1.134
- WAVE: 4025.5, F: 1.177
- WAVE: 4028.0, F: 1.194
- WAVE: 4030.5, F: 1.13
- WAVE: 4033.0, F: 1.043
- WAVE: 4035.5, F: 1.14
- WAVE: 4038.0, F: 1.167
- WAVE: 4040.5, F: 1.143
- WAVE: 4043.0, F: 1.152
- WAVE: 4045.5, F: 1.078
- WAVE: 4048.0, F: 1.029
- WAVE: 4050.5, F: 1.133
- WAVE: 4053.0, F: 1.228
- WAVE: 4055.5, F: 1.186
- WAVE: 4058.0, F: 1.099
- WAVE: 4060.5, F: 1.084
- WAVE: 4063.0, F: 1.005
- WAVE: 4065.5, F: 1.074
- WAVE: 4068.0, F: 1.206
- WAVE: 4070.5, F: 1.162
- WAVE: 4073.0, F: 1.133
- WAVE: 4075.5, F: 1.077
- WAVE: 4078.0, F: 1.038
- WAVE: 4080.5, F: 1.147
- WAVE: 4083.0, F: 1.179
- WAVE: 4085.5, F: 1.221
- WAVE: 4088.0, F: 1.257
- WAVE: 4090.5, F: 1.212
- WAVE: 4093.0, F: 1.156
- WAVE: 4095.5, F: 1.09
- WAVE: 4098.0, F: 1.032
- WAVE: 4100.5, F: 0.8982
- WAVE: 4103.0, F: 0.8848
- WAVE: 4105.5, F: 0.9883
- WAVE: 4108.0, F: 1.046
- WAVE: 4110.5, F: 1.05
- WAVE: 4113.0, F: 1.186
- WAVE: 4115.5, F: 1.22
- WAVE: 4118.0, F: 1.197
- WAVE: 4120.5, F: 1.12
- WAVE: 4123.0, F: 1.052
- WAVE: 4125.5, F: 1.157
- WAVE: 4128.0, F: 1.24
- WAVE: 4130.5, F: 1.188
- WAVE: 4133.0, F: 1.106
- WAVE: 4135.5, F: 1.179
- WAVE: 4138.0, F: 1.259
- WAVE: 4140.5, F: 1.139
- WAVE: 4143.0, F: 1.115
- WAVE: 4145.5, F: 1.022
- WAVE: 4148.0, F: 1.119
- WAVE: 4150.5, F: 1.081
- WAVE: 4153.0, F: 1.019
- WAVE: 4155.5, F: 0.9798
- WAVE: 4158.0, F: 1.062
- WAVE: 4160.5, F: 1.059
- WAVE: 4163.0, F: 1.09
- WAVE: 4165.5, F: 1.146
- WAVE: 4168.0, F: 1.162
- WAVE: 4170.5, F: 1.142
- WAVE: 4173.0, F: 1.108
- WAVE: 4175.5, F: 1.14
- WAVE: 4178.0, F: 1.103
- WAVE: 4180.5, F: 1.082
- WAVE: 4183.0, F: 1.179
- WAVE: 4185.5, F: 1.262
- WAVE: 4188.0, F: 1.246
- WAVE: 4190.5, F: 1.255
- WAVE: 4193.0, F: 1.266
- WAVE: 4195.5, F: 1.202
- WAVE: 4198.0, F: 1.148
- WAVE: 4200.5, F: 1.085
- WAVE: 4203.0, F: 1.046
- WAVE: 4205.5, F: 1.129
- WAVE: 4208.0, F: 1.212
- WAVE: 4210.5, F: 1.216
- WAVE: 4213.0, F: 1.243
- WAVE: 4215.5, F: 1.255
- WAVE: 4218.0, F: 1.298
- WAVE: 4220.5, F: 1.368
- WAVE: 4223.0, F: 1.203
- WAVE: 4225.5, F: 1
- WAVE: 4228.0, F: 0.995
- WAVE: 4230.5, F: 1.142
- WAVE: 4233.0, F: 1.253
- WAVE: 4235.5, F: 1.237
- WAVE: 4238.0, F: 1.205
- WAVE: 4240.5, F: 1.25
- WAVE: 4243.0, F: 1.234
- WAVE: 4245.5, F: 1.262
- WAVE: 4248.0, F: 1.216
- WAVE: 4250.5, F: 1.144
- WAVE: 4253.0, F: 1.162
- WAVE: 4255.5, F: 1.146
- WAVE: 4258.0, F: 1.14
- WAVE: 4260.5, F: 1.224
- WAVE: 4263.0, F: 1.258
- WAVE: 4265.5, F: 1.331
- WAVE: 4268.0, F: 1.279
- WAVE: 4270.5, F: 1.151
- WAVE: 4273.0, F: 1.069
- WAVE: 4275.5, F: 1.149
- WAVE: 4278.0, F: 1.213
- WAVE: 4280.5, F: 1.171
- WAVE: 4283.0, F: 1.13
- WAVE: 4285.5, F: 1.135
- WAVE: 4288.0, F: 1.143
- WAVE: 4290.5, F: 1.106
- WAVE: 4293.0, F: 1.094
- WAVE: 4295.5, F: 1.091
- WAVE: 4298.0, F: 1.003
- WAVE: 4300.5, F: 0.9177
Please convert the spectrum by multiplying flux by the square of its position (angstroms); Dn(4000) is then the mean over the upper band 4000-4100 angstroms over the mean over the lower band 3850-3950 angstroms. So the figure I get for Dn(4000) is 1.7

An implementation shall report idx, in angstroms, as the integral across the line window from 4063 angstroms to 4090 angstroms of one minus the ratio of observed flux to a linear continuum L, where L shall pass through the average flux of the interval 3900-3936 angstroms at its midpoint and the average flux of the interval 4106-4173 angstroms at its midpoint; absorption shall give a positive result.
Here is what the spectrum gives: -3.5 angstroms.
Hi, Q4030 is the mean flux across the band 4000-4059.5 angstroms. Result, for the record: 1.14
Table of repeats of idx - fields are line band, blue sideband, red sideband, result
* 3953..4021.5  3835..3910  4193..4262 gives -3.42 angstroms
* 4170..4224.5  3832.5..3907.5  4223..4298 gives -4.64 angstroms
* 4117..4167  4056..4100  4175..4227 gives 1.76 angstroms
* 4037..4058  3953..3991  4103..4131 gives -4.06 angstroms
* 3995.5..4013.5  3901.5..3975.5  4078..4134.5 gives -4.73 angstroms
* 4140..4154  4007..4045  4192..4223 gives 1.27 angstroms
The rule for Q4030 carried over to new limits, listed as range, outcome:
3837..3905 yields 0.735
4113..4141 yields 1.17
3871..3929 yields 0.779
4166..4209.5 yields 1.16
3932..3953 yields 0.705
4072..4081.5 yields 1.1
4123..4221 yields 1.15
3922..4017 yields 0.836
